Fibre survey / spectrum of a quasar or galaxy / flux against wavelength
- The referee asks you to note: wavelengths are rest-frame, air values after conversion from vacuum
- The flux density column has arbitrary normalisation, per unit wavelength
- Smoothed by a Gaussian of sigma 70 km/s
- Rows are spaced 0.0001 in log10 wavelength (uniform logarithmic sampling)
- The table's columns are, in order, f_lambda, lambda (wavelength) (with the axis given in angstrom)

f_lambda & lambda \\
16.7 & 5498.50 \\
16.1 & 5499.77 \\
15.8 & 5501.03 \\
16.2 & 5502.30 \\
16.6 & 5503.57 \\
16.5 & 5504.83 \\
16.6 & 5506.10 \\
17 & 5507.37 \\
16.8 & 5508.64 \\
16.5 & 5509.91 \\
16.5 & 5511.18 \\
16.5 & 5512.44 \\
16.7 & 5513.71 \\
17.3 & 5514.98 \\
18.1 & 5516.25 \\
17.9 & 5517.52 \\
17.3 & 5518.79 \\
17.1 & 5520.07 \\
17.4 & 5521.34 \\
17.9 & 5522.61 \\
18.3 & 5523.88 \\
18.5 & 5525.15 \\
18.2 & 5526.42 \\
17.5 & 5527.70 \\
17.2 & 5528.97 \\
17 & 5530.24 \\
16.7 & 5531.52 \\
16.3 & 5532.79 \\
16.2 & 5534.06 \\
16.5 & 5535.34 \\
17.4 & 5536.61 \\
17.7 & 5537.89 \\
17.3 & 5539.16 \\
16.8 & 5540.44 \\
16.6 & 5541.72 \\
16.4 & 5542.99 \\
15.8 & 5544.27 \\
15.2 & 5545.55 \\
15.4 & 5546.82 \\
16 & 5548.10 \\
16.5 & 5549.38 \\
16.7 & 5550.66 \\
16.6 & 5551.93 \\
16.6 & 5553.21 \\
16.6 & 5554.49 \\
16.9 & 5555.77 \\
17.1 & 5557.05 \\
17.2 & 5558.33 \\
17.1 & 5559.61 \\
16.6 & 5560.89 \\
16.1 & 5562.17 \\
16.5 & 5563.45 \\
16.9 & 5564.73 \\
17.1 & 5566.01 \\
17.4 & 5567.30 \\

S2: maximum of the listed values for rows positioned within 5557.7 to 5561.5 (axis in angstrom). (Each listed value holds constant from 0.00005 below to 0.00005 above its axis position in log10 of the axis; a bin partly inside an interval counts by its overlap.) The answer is 17.2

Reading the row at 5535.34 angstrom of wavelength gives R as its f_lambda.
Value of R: 16.5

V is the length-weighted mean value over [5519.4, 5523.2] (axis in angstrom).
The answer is 17.4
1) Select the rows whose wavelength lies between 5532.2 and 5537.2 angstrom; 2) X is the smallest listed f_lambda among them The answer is 16.2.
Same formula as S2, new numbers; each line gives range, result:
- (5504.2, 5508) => 17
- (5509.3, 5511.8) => 16.5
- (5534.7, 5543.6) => 17.7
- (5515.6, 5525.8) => 18.5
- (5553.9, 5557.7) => 17.1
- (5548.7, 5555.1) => 16.7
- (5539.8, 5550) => 16.8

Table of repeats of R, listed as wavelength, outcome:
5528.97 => 17.2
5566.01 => 17.1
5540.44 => 16.8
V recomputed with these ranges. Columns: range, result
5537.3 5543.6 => 17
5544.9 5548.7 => 15.5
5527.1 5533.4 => 16.9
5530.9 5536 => 16.5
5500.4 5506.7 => 16.3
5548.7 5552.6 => 16.6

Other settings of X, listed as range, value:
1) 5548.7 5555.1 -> 16.5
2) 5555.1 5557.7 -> 16.9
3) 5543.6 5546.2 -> 15.2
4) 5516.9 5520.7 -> 17.1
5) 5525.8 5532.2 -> 16.7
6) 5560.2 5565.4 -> 16.1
